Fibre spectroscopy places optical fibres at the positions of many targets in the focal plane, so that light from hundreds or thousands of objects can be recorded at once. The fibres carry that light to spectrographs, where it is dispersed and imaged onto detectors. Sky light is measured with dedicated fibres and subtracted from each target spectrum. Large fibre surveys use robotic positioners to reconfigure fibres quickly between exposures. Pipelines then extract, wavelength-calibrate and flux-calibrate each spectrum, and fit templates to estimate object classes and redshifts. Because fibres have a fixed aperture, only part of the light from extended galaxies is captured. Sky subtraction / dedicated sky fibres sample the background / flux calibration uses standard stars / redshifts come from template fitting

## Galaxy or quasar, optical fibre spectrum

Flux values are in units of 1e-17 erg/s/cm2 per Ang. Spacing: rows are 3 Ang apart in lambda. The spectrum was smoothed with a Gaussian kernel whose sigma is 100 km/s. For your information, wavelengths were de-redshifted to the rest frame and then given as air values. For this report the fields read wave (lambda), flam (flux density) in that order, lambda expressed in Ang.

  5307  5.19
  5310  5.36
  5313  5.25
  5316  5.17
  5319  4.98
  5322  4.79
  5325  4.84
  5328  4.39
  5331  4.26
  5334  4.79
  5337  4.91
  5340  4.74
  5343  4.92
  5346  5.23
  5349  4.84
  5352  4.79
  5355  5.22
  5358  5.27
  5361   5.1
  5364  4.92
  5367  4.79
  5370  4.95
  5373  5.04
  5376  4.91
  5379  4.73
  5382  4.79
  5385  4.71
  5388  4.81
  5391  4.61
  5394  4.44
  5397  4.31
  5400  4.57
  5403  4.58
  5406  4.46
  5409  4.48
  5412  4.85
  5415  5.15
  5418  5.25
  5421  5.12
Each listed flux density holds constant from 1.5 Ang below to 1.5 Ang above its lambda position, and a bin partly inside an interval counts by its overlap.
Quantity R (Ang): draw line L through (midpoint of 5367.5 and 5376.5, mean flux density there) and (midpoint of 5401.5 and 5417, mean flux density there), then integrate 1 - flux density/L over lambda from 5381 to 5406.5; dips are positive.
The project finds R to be 1.2 Ang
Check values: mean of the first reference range 4.95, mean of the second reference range 4.72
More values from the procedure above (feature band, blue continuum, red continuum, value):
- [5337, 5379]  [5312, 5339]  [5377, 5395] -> -1.94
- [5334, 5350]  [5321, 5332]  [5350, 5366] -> -0.38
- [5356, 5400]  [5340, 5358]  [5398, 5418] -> 0.48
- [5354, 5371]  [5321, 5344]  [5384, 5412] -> -1.47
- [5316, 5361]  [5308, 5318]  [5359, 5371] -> 1.98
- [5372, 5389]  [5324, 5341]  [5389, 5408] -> -1.06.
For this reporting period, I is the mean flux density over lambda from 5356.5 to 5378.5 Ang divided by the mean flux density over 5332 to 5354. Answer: 1.0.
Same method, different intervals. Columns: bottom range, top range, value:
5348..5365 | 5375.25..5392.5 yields 0.94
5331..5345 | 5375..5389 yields 1.00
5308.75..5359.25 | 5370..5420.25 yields 0.96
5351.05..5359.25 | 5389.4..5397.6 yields 0.88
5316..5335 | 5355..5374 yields 1.07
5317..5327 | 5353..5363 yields 1.06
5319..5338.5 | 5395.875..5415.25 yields 0.98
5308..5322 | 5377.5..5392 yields 0.92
